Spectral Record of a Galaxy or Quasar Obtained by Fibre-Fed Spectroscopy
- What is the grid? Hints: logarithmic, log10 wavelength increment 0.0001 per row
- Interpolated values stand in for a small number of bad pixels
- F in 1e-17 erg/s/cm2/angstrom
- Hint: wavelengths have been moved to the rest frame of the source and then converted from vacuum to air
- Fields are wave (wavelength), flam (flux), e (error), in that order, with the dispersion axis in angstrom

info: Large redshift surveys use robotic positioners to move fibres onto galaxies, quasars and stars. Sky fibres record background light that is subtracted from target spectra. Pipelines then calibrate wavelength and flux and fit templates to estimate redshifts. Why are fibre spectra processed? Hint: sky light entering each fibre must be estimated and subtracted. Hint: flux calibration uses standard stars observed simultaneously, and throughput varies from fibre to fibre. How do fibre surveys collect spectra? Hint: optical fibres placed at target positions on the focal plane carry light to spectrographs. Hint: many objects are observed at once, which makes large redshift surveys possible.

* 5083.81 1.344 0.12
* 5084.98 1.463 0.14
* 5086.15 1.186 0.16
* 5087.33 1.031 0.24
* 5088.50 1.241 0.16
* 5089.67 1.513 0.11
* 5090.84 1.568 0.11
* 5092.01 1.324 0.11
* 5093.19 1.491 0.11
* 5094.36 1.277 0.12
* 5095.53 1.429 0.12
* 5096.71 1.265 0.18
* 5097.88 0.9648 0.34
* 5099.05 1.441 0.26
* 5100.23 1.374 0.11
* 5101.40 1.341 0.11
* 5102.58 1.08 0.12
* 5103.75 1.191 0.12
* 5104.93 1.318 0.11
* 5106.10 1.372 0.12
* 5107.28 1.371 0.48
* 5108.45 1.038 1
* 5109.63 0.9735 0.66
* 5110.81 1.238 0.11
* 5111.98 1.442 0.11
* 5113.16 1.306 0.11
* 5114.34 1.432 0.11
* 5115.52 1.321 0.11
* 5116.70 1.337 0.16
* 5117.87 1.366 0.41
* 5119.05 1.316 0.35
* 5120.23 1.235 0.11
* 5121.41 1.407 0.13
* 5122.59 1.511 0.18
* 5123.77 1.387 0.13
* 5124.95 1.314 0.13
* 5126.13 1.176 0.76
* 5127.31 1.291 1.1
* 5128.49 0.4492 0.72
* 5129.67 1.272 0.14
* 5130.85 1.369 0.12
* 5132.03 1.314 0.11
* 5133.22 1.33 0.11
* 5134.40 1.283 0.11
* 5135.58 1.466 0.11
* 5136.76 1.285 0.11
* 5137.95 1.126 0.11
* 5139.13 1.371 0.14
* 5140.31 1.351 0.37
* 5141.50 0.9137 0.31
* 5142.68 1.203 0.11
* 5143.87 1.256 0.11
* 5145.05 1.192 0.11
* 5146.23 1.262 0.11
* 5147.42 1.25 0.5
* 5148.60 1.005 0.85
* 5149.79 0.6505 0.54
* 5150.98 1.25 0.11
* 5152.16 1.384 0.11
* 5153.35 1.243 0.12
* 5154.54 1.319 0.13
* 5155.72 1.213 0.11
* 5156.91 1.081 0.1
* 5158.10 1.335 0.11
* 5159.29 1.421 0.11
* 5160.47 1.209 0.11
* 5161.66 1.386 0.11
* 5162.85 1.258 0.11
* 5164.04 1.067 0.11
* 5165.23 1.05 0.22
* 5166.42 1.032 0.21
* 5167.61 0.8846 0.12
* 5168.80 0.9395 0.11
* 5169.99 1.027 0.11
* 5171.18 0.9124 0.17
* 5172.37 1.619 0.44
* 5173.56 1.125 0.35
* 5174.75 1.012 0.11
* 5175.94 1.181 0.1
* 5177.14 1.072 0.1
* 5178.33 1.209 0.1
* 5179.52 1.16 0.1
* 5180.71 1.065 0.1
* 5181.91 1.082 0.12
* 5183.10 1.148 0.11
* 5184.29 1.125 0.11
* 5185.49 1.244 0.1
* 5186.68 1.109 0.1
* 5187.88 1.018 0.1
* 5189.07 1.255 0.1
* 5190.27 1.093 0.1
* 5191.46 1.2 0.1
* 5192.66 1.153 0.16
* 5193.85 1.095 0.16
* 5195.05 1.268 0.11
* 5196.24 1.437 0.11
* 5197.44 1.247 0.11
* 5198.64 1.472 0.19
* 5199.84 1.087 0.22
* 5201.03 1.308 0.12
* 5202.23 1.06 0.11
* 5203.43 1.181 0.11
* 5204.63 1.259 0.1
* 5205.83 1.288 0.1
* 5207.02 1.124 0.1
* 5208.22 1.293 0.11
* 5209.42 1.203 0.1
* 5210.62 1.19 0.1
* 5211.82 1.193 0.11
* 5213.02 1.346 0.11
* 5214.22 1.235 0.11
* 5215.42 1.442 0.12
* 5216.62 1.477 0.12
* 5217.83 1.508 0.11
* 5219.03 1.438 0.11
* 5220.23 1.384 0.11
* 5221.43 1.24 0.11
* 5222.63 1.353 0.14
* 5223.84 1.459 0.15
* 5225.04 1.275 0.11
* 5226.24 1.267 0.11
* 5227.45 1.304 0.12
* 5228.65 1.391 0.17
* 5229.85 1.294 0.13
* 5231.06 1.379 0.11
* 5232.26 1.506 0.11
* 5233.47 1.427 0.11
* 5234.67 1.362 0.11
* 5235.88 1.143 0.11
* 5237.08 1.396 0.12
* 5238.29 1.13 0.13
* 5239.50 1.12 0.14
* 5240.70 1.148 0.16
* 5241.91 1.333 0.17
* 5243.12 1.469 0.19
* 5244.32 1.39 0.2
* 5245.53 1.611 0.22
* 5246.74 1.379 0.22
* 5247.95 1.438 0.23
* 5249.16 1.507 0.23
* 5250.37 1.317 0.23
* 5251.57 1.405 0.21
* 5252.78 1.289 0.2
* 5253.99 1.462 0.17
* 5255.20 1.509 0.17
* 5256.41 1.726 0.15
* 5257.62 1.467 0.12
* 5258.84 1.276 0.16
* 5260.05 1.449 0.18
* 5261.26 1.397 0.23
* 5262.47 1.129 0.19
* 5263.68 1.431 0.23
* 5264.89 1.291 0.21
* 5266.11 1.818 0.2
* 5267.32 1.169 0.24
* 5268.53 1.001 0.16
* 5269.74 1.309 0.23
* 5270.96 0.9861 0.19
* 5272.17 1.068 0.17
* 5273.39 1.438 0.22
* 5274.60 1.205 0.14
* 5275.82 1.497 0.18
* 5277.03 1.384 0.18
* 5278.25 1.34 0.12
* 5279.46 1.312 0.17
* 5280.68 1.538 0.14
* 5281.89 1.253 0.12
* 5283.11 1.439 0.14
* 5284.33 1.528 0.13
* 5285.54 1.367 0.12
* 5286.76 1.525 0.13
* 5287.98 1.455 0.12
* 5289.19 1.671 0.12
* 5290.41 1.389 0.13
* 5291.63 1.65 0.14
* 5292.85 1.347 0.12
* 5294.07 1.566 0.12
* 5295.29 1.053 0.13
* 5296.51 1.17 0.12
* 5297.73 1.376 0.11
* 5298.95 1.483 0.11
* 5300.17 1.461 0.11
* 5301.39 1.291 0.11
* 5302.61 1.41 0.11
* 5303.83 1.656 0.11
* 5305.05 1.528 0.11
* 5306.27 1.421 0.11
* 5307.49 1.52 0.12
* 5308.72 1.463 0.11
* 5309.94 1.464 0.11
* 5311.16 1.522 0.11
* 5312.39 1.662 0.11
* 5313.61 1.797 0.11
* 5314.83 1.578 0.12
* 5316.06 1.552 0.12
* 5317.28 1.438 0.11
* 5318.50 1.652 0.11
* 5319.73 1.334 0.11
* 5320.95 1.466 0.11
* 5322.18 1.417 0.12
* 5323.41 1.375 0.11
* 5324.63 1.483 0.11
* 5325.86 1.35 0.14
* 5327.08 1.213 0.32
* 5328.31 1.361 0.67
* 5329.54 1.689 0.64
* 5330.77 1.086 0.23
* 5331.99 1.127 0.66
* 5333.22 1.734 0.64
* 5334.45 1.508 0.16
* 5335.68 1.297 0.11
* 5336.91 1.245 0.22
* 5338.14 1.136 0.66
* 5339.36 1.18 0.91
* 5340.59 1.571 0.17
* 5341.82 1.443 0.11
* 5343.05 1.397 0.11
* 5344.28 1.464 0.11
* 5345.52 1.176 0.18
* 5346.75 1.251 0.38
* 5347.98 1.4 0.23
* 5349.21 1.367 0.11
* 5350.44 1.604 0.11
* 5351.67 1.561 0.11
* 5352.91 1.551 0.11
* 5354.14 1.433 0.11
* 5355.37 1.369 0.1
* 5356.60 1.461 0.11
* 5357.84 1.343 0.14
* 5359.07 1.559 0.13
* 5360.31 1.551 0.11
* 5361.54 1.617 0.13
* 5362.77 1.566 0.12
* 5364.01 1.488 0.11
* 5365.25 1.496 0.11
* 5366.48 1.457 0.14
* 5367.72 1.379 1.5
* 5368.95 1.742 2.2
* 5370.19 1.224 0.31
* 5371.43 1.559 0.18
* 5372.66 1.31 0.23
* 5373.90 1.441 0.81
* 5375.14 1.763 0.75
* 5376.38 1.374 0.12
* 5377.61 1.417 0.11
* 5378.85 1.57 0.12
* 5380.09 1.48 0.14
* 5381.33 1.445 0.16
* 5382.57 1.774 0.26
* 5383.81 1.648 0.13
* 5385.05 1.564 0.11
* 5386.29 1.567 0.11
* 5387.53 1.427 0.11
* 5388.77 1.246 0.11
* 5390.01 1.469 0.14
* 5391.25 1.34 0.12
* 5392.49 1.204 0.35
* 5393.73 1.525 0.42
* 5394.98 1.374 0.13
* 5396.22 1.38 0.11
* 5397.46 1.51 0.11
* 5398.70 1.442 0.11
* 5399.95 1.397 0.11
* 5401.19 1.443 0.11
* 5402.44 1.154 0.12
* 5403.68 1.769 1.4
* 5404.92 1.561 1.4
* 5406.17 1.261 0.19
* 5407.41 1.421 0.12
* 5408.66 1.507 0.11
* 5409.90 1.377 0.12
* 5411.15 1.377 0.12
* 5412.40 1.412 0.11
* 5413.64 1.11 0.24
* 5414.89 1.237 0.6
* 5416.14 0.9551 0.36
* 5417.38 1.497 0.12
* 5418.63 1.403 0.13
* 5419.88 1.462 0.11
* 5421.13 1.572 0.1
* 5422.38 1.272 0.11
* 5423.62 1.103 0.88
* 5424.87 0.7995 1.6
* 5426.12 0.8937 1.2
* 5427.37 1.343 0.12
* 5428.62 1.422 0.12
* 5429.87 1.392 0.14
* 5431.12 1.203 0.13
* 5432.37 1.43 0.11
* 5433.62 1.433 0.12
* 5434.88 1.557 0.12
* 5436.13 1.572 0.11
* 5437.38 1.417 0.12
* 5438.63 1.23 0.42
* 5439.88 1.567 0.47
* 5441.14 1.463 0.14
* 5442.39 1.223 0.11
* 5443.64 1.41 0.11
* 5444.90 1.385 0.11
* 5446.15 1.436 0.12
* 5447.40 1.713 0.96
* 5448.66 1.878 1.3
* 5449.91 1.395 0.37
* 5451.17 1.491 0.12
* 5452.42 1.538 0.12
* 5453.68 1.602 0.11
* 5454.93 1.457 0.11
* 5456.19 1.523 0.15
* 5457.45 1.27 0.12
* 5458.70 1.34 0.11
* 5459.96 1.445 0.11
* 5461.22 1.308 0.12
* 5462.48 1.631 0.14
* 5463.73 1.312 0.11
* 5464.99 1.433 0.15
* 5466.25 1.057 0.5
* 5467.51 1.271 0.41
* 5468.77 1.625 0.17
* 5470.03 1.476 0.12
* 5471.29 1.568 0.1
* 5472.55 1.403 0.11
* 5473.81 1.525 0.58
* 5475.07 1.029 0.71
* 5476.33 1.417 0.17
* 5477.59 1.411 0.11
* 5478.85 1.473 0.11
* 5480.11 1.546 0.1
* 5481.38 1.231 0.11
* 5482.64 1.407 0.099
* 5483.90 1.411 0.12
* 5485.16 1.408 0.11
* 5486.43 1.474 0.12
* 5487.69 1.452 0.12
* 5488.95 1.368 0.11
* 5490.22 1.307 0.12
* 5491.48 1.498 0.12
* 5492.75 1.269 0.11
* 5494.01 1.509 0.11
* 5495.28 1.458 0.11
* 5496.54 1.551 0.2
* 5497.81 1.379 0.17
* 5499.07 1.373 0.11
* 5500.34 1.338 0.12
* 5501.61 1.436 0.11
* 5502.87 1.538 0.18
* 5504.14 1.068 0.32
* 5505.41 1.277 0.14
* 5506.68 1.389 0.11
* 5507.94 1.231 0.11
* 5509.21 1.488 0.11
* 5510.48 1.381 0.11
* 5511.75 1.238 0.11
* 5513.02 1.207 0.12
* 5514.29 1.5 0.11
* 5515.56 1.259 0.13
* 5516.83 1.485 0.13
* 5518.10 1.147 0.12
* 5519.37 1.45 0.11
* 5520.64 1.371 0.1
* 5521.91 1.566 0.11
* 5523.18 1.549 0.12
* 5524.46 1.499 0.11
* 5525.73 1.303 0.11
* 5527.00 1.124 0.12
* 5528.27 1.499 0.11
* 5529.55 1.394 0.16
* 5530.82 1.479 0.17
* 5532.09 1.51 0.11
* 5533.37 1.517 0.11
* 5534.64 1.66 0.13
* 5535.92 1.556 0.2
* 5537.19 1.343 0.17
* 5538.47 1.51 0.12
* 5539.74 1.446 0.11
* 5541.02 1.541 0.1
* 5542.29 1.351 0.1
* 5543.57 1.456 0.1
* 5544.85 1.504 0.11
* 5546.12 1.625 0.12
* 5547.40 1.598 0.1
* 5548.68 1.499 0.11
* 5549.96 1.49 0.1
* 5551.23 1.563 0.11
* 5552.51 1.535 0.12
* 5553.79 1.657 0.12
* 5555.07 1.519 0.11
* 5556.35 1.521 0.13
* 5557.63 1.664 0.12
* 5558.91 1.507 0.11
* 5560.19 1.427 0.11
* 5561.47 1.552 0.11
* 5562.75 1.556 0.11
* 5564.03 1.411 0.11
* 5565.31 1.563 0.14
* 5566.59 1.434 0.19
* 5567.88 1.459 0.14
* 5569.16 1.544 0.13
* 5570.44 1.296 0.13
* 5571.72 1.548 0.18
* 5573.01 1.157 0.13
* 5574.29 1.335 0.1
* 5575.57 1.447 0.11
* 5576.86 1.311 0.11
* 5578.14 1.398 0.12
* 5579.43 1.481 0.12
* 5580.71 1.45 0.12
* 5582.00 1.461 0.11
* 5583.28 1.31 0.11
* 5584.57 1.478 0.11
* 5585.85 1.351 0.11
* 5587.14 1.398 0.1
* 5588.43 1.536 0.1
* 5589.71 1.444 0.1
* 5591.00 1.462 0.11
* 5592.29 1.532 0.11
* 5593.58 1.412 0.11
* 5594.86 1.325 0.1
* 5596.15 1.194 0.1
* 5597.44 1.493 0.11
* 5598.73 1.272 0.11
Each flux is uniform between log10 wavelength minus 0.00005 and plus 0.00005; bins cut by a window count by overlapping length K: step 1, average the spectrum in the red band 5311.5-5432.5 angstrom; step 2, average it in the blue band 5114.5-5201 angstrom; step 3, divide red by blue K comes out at 1.18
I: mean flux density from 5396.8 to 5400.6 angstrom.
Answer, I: 1.45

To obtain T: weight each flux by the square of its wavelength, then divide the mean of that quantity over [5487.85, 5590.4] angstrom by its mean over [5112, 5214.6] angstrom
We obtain 1.4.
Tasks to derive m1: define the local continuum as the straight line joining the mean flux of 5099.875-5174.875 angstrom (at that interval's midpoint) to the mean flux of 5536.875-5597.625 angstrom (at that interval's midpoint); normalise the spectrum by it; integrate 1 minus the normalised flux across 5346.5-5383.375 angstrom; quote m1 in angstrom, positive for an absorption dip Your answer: -3.81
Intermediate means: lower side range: 1.22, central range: 1.49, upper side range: 1.46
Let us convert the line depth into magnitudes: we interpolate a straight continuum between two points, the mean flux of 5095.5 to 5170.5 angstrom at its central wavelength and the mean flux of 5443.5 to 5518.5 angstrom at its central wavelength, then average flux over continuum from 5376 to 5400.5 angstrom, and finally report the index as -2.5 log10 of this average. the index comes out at -0.08 mag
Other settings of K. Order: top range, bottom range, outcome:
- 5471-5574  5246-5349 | 1.02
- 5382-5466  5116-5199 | 1.17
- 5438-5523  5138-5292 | 1.10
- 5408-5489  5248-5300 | 1.01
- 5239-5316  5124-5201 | 1.19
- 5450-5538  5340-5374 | 0.97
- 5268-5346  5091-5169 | 1.13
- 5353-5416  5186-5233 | 1.13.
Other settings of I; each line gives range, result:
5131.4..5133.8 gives 1.32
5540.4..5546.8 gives 1.5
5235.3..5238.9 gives 1.22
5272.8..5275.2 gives 1.32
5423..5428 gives 1.04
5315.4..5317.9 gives 1.5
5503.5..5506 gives 1.17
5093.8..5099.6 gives 1.28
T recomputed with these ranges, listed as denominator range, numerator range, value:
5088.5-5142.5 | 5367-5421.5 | 1.24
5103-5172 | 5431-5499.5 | 1.33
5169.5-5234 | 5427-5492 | 1.26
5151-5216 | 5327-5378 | 1.28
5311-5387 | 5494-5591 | 1.06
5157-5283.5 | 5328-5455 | 1.18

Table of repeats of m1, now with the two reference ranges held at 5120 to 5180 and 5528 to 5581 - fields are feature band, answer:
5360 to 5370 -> -1.29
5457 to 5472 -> 0.25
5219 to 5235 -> -1.39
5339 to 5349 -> -0.23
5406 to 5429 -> 1.69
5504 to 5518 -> 1.25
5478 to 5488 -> 0.06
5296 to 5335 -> -4.23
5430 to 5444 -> -0.09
